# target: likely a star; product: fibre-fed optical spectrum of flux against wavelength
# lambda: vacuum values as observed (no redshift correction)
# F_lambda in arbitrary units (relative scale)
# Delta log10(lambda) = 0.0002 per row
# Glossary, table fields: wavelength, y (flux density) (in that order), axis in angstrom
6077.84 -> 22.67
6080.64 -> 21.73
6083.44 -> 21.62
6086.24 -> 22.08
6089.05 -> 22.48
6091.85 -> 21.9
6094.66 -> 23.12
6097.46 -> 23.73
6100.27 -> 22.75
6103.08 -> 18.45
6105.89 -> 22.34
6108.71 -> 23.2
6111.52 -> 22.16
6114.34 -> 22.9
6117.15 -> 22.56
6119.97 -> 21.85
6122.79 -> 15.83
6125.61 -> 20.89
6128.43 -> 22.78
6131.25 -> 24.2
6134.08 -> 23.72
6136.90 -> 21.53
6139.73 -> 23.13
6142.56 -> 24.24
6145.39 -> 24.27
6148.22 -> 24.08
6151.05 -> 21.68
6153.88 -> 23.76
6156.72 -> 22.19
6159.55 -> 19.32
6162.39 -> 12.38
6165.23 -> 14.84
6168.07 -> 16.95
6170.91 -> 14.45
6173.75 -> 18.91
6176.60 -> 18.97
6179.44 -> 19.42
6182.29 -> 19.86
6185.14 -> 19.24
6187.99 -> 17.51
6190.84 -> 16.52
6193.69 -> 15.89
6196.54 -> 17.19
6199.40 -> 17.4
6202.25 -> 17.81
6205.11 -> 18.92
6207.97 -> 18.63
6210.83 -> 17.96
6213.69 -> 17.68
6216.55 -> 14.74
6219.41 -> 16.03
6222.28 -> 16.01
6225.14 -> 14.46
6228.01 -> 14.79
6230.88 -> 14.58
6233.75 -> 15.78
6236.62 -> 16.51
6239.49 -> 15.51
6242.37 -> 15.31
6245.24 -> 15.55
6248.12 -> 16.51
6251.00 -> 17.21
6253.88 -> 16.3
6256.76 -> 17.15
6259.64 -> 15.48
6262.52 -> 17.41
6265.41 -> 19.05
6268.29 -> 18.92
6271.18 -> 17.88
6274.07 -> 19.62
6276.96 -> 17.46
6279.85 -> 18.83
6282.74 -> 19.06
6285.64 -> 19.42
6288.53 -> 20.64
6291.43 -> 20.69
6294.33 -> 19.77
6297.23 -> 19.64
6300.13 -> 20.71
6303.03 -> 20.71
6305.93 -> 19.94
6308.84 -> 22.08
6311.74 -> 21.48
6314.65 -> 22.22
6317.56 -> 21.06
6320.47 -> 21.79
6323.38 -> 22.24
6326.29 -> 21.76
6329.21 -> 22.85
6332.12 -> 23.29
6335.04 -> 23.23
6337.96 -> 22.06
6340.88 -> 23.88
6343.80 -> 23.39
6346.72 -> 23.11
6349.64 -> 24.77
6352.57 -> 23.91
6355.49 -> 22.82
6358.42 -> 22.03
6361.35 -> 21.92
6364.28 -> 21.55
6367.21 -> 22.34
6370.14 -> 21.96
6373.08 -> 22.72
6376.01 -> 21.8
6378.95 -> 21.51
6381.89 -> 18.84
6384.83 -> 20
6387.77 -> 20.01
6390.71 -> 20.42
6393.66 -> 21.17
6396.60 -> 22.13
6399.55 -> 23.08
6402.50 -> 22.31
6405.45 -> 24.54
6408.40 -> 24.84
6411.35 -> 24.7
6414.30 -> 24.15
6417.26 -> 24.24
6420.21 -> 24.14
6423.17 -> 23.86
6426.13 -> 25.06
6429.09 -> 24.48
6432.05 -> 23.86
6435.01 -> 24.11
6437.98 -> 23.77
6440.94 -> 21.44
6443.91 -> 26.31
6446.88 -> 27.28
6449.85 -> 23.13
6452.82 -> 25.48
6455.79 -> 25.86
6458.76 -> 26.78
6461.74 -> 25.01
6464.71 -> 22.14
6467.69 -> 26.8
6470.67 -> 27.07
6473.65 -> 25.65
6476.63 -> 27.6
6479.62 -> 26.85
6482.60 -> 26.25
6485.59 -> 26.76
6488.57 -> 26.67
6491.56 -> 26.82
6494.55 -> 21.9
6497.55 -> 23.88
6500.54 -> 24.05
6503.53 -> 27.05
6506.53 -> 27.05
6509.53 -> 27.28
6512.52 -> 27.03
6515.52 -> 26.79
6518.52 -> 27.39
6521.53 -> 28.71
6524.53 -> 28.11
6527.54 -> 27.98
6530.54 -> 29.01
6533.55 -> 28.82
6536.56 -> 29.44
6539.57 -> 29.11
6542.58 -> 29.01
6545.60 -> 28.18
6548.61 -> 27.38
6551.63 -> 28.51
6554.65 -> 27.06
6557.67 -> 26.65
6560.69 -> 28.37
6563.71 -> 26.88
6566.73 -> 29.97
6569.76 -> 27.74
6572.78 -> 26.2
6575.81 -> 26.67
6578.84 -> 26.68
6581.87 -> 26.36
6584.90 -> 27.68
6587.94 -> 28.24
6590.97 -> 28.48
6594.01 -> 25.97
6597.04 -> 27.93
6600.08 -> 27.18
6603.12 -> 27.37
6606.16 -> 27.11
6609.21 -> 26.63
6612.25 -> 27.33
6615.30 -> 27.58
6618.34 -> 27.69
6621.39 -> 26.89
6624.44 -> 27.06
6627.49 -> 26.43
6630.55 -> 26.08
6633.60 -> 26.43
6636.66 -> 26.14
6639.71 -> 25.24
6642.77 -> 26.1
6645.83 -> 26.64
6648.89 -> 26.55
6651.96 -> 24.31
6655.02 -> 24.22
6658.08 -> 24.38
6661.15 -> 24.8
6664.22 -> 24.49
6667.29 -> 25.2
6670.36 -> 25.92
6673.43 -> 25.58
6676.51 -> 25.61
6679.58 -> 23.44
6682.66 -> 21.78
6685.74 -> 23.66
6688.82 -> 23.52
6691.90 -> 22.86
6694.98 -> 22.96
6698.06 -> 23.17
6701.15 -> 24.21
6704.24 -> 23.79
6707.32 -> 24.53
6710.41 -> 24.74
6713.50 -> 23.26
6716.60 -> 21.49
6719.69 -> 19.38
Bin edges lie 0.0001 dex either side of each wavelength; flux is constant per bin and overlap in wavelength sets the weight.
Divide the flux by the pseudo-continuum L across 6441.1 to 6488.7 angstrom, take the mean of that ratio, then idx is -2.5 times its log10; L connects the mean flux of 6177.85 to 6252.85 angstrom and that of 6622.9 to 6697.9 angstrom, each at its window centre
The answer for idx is -0.21 mag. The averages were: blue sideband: 16.8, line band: 25.8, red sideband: 24.9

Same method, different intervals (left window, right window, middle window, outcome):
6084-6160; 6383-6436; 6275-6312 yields 0.14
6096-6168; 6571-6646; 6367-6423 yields 0.10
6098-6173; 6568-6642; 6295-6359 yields 0.06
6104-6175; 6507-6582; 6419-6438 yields 0.07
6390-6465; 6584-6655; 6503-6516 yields -0.08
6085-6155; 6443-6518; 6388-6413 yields 0.11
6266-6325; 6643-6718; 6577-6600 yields -0.17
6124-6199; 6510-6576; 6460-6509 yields 0.04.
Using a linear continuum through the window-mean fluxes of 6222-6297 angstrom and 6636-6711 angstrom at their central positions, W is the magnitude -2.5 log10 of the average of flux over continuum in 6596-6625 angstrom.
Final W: -0.16 mag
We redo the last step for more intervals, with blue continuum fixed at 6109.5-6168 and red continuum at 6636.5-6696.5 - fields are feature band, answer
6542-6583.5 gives -0.15 mag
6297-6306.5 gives 0.10 mag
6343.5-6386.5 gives 0.03 mag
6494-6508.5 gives -0.06 mag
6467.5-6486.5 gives -0.14 mag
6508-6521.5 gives -0.15 mag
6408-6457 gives -0.06 mag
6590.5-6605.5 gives -0.13 mag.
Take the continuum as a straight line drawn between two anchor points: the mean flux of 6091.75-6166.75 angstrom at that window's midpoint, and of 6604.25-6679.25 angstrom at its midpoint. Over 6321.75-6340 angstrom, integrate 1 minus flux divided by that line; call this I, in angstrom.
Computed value 0.6 angstrom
